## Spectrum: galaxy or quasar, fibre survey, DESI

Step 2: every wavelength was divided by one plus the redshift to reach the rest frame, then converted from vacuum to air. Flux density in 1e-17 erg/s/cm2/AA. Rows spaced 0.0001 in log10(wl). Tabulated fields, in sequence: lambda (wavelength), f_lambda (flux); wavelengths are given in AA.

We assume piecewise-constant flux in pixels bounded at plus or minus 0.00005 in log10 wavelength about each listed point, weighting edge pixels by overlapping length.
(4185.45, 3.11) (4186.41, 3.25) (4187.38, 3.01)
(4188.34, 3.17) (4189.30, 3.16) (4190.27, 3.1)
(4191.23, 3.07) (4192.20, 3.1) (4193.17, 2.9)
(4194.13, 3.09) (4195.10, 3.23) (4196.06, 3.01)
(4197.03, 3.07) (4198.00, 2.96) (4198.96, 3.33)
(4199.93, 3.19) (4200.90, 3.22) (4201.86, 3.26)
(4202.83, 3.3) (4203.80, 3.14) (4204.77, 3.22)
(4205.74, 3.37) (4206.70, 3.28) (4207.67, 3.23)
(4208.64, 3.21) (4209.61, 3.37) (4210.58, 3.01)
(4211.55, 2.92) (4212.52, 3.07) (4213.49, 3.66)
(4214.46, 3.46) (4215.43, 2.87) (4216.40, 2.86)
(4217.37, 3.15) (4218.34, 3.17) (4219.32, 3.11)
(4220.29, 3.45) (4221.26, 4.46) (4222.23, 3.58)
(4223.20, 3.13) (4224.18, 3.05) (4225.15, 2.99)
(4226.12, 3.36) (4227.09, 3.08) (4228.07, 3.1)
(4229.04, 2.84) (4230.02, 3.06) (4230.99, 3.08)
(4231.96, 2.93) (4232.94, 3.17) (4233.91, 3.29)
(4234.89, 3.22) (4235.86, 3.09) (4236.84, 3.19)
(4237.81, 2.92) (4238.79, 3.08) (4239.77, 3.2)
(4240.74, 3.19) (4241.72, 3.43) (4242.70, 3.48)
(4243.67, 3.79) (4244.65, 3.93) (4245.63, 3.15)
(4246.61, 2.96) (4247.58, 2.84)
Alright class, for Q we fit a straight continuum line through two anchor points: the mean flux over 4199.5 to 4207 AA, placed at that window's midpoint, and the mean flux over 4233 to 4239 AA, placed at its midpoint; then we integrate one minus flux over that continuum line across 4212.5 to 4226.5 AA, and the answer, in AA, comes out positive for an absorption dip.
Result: -0.46 AA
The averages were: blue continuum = 3.25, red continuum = 3.14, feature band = 3.3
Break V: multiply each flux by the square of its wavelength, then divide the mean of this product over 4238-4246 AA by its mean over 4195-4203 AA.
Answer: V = 1.09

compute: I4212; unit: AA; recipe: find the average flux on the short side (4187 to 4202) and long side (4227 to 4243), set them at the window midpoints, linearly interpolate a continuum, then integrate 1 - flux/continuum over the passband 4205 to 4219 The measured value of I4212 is -0.3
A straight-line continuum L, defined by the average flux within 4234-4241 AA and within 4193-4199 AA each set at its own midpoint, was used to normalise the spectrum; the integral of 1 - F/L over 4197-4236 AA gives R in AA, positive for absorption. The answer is -1.2 AA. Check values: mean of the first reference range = 3.08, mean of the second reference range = 3.13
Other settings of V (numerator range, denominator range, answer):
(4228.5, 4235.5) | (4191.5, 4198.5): 1.03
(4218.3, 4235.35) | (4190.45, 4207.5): 1.03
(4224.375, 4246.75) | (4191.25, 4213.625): 1.03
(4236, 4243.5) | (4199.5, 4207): 1.01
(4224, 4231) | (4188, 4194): 1.01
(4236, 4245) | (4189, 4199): 1.11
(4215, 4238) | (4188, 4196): 1.04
